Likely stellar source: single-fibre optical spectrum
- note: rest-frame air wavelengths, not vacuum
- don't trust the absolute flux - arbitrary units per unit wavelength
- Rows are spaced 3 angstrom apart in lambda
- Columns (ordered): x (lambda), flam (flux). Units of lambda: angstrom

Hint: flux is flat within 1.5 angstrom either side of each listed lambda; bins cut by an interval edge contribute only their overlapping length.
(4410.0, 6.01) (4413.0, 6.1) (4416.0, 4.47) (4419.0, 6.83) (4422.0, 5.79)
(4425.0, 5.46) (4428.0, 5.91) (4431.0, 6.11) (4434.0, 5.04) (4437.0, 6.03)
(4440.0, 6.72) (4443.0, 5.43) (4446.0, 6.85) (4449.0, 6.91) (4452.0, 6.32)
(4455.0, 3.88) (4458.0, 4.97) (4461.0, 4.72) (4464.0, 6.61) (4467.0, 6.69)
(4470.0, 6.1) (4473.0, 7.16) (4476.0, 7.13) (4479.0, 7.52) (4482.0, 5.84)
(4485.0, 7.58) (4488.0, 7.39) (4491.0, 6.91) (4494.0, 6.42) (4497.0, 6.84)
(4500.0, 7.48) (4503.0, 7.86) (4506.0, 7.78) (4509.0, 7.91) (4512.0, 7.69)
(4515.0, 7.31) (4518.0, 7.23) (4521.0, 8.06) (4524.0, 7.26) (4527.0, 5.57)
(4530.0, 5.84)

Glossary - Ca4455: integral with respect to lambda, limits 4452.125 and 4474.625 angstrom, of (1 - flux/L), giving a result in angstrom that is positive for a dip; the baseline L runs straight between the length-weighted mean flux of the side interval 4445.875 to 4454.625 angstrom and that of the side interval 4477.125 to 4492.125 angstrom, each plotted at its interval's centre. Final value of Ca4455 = 2.8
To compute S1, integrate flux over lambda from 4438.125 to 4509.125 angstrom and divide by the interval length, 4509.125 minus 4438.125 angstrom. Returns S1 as 6.6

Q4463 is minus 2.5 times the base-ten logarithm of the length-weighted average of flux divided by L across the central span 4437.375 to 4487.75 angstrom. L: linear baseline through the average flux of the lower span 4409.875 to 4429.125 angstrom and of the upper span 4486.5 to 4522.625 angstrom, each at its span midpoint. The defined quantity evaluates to 0.05 mag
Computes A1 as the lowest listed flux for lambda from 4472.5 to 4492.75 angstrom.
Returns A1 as 5.84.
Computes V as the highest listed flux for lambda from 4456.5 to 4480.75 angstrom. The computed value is 7.52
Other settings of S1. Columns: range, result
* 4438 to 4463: 5.75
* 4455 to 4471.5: 5.64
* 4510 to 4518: 7.47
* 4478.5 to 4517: 7.26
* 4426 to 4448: 6.02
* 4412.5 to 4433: 5.78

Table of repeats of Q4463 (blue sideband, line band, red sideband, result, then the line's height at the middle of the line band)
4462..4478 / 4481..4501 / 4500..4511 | 0.06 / 7.35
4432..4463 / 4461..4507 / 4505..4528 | -0.05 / 6.59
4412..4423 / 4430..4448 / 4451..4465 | -0.11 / 5.48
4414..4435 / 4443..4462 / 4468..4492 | 0.12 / 6.32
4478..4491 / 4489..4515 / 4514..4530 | -0.05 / 7.01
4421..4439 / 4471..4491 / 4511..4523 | -0.04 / 6.81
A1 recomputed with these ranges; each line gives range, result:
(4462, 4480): 6.1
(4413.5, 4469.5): 3.88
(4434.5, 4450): 5.43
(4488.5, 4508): 6.42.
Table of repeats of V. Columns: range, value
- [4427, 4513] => 7.91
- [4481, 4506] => 7.86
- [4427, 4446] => 6.85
